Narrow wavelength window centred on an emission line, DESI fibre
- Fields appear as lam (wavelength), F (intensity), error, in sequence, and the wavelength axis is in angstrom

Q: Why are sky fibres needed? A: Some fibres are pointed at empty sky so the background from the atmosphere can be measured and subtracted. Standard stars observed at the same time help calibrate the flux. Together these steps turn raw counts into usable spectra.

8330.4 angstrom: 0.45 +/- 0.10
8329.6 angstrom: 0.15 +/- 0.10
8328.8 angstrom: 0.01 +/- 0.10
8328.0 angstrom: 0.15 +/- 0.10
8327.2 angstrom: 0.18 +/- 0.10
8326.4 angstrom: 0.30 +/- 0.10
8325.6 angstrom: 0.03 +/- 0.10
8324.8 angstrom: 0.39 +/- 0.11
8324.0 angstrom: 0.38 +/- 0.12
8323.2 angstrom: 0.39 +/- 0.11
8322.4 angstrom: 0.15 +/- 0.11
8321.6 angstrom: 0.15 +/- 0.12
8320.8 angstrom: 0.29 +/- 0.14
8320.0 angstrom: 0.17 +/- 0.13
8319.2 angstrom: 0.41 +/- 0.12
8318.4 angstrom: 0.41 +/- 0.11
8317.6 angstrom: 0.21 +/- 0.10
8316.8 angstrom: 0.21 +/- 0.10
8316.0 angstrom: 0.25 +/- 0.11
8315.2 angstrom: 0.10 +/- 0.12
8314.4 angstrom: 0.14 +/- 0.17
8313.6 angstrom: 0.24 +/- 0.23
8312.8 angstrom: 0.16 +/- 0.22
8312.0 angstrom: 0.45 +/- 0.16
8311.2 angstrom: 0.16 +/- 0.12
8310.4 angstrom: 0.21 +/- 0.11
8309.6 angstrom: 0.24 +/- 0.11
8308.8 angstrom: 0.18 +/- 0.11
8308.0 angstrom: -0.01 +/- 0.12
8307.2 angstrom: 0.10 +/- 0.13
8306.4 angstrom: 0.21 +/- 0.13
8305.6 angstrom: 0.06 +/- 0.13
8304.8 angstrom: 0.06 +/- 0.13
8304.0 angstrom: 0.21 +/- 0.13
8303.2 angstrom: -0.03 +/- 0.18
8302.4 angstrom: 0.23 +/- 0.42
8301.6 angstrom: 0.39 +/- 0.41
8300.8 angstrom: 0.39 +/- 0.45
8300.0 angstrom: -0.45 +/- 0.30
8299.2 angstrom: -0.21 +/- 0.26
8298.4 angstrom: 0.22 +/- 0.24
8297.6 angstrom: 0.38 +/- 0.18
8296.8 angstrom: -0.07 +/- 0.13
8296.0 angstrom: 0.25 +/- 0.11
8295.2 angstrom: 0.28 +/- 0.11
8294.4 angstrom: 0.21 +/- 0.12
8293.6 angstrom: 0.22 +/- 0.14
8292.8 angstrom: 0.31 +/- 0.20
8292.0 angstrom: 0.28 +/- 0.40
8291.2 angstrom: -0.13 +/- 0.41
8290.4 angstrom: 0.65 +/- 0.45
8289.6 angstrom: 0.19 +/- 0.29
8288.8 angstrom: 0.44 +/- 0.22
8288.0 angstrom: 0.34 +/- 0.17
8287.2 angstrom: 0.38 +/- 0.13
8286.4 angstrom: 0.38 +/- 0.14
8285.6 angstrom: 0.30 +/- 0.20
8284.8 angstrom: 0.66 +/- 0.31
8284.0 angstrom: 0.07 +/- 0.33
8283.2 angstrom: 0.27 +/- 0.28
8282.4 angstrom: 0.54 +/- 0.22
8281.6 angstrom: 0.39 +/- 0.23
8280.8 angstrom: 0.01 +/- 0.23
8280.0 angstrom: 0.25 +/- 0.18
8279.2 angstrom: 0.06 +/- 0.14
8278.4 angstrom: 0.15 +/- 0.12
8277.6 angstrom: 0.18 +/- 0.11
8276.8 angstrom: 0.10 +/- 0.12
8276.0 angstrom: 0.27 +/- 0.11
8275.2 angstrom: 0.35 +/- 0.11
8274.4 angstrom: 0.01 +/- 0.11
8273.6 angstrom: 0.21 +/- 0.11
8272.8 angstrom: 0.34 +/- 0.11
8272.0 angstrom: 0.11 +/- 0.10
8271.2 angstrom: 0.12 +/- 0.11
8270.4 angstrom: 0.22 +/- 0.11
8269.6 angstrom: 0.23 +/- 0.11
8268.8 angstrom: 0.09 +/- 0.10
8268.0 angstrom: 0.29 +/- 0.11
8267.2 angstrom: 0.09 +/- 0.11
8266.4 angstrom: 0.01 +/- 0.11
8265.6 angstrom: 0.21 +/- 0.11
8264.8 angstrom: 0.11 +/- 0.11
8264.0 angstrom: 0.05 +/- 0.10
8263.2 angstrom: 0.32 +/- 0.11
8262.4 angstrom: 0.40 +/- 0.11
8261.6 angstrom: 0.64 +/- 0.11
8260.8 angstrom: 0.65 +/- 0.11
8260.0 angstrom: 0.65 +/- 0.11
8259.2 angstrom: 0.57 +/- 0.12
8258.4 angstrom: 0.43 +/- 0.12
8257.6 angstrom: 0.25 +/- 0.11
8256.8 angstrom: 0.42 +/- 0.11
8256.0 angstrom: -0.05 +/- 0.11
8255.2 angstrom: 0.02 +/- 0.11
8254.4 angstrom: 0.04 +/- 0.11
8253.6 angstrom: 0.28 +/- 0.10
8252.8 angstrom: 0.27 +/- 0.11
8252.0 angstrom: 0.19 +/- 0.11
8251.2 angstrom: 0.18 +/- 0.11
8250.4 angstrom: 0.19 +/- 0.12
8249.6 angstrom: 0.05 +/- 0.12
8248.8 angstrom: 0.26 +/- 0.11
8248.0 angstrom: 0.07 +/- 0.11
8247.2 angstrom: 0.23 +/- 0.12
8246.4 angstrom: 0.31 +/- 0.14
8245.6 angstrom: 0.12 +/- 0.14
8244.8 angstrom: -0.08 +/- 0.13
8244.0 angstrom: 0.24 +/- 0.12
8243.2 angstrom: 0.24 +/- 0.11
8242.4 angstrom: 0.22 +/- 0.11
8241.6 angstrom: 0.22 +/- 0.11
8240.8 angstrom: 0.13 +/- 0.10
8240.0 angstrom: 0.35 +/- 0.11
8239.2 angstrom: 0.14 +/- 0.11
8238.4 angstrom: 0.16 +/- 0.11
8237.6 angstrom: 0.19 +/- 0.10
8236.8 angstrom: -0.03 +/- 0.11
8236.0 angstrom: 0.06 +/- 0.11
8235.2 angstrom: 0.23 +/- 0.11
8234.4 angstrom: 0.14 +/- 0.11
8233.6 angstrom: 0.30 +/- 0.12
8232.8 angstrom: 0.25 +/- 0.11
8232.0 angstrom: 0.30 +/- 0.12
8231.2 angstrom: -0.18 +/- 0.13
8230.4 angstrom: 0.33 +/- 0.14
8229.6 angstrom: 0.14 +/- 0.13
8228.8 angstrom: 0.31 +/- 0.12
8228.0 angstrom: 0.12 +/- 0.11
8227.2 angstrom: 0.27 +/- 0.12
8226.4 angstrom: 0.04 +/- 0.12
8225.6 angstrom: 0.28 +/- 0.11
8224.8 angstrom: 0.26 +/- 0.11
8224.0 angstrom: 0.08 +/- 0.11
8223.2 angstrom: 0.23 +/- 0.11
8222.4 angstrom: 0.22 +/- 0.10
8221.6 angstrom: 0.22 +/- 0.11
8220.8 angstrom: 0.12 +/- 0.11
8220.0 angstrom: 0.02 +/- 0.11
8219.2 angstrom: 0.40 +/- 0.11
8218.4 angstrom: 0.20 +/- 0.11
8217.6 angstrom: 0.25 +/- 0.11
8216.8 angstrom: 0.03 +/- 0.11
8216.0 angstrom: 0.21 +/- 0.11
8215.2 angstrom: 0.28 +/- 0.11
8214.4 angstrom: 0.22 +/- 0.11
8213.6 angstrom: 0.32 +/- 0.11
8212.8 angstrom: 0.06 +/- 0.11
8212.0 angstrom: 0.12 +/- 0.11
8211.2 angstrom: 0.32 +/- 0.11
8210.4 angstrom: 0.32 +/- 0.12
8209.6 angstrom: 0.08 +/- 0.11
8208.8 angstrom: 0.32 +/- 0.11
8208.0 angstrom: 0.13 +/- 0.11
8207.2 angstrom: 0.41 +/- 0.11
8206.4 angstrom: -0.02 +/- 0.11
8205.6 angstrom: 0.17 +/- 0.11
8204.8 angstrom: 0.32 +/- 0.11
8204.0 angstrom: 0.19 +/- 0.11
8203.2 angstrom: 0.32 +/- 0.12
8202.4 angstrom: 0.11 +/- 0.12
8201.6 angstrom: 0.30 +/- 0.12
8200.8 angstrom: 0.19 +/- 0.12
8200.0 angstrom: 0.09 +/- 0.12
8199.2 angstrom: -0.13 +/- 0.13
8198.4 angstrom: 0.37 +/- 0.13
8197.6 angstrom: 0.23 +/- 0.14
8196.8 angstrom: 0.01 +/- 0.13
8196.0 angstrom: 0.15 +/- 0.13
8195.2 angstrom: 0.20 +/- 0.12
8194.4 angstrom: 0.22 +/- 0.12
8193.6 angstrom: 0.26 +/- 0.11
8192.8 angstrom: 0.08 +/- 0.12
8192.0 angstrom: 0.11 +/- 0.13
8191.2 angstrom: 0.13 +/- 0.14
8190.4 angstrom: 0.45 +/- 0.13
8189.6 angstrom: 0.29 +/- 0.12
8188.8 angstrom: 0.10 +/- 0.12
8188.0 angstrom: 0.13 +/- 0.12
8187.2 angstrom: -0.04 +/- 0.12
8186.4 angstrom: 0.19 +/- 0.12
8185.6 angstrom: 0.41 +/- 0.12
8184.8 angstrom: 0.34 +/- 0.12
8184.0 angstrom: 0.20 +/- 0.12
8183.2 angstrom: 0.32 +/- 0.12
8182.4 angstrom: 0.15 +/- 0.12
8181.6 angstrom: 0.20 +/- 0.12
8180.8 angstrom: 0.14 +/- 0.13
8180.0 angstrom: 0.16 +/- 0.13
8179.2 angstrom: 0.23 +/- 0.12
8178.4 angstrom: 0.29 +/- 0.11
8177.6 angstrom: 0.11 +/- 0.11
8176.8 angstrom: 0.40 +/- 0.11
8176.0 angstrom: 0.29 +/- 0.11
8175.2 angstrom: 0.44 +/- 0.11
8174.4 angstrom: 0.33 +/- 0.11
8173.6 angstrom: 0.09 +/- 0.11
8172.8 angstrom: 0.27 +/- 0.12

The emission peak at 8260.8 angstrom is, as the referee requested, H-gamma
